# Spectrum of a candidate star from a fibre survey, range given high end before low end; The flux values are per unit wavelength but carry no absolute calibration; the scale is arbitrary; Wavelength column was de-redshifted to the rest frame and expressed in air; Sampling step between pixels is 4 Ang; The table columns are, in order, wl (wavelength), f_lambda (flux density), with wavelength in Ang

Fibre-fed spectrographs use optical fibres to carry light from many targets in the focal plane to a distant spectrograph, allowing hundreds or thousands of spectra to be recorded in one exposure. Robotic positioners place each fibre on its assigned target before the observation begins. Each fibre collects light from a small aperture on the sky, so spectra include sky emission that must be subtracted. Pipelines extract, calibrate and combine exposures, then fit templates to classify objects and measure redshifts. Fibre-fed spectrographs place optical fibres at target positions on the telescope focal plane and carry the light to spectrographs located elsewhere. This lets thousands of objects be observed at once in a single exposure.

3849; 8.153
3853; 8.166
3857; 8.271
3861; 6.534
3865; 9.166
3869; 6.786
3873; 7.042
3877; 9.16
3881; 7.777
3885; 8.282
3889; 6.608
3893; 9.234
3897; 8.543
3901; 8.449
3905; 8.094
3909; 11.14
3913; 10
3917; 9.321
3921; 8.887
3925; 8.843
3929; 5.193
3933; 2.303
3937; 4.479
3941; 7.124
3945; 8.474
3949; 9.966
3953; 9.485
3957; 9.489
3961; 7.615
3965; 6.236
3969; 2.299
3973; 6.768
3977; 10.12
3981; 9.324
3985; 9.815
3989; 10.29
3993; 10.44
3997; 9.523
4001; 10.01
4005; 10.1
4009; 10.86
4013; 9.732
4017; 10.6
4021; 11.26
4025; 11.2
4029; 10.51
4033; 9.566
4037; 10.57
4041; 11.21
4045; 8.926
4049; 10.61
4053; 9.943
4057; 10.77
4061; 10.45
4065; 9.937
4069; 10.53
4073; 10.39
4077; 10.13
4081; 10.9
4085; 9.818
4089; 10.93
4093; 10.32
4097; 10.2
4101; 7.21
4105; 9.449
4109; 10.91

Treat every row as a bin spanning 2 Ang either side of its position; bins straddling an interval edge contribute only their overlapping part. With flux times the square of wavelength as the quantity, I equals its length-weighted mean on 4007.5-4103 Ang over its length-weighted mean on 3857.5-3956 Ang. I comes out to 1.39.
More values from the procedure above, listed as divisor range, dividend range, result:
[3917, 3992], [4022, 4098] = 1.42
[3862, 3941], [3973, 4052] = 1.37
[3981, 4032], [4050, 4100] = 1.03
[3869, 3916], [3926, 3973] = 0.80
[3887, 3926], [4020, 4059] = 1.25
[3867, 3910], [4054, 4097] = 1.39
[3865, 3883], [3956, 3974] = 0.84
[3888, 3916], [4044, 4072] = 1.23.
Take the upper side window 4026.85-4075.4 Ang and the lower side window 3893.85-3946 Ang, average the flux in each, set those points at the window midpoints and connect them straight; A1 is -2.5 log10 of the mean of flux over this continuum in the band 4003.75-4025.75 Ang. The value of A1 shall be -0.11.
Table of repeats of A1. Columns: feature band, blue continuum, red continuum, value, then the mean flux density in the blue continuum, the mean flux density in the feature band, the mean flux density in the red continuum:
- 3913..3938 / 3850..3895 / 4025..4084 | 0.243 mag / 7.92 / 6.87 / 10.3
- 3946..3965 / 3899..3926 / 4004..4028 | 0.120 mag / 9.26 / 8.8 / 10.6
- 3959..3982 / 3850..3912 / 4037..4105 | 0.296 mag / 8.24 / 6.96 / 10.1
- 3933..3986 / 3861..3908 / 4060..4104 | 0.175 mag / 8.1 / 7.54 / 10.1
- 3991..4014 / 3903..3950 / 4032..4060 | -0.086 mag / 7.77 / 10.1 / 10.3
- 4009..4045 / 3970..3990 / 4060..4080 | -0.096 mag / 8.86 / 10.5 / 10.3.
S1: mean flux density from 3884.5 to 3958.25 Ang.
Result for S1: 8.08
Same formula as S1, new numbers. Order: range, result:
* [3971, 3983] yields 8.74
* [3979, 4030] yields 10.3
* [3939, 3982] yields 7.87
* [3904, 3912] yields 9.86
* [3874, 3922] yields 8.75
